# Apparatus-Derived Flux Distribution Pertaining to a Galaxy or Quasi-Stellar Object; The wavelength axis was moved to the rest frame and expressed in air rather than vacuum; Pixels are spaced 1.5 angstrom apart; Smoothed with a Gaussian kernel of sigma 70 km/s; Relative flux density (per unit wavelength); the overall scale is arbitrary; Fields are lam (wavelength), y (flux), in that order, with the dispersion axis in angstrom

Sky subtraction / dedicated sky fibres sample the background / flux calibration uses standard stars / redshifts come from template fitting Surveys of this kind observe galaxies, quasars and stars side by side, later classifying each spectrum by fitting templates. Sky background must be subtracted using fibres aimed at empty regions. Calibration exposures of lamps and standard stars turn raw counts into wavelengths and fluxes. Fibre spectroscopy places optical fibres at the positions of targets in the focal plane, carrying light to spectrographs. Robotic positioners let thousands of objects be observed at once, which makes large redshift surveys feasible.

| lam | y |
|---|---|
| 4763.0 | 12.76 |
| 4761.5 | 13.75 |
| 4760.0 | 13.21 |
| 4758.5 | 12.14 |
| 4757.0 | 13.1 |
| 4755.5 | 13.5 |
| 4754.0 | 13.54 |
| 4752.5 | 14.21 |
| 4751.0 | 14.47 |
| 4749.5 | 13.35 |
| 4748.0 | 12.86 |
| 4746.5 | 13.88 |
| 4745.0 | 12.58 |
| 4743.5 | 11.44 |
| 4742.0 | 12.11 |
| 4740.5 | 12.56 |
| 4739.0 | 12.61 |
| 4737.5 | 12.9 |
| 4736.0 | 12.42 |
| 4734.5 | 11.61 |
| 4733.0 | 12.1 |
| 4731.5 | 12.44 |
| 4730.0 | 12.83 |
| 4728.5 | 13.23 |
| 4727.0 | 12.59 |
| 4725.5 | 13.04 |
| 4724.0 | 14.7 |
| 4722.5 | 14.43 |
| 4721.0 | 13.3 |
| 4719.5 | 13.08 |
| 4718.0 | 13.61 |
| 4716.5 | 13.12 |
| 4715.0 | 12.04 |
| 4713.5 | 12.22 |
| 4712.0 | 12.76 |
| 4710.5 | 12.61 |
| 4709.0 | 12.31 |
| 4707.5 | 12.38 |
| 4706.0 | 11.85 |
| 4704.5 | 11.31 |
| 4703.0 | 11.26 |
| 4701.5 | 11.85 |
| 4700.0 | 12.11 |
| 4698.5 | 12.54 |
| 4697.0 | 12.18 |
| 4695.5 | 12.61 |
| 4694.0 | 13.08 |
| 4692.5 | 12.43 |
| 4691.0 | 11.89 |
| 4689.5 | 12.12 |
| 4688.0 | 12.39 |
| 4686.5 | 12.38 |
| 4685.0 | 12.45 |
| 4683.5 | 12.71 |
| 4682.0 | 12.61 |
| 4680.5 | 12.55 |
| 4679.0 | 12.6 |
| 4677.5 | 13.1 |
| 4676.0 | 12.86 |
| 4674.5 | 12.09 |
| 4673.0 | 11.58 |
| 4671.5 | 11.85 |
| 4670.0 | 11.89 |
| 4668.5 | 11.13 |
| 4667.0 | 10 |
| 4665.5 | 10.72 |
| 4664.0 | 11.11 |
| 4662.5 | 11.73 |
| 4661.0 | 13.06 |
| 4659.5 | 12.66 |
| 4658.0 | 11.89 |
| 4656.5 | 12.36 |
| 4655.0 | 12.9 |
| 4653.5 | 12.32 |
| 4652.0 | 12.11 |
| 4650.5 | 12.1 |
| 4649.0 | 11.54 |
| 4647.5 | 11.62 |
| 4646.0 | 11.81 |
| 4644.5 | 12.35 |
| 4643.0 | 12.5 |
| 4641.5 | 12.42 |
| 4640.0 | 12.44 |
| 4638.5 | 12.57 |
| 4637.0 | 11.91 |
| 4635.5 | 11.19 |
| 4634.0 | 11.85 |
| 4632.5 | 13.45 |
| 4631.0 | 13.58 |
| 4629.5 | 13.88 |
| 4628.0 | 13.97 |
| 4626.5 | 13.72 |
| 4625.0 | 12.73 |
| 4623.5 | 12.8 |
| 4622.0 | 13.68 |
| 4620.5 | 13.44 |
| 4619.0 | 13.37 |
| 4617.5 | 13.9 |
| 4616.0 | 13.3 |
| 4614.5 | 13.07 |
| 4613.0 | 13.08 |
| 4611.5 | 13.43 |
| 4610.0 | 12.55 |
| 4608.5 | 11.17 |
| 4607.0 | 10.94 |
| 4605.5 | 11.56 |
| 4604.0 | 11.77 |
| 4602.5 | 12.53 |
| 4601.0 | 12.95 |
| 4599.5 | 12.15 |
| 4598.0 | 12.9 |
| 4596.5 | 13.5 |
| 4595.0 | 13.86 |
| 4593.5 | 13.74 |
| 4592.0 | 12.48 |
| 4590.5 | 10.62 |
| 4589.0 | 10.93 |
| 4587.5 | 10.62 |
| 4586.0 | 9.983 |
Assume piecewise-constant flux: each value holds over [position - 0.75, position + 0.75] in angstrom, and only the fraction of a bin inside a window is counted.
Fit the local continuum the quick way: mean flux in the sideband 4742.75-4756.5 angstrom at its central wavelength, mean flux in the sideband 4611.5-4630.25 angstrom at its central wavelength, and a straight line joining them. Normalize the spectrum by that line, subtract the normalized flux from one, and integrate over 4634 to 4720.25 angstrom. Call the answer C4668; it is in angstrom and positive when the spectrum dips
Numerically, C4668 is 7.6 angstrom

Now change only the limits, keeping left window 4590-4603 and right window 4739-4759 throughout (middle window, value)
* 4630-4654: 1.2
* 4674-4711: 1.8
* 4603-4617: 0.5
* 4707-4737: 0.4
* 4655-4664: 0.4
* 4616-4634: -0.8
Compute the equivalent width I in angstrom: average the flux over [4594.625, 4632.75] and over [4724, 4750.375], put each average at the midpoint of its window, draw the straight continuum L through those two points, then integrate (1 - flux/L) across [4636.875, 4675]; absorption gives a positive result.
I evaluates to 2.72 angstrom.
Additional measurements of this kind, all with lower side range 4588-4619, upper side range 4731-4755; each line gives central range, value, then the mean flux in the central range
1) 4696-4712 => 0.8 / 12.1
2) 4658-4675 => 1.4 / 11.6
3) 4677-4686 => 0.0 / 12.6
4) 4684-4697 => 0.3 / 12.4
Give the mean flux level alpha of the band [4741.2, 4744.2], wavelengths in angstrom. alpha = 11.8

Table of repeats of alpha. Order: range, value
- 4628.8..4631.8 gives 13.7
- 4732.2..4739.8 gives 12.3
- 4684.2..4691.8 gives 12.3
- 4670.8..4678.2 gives 12.3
